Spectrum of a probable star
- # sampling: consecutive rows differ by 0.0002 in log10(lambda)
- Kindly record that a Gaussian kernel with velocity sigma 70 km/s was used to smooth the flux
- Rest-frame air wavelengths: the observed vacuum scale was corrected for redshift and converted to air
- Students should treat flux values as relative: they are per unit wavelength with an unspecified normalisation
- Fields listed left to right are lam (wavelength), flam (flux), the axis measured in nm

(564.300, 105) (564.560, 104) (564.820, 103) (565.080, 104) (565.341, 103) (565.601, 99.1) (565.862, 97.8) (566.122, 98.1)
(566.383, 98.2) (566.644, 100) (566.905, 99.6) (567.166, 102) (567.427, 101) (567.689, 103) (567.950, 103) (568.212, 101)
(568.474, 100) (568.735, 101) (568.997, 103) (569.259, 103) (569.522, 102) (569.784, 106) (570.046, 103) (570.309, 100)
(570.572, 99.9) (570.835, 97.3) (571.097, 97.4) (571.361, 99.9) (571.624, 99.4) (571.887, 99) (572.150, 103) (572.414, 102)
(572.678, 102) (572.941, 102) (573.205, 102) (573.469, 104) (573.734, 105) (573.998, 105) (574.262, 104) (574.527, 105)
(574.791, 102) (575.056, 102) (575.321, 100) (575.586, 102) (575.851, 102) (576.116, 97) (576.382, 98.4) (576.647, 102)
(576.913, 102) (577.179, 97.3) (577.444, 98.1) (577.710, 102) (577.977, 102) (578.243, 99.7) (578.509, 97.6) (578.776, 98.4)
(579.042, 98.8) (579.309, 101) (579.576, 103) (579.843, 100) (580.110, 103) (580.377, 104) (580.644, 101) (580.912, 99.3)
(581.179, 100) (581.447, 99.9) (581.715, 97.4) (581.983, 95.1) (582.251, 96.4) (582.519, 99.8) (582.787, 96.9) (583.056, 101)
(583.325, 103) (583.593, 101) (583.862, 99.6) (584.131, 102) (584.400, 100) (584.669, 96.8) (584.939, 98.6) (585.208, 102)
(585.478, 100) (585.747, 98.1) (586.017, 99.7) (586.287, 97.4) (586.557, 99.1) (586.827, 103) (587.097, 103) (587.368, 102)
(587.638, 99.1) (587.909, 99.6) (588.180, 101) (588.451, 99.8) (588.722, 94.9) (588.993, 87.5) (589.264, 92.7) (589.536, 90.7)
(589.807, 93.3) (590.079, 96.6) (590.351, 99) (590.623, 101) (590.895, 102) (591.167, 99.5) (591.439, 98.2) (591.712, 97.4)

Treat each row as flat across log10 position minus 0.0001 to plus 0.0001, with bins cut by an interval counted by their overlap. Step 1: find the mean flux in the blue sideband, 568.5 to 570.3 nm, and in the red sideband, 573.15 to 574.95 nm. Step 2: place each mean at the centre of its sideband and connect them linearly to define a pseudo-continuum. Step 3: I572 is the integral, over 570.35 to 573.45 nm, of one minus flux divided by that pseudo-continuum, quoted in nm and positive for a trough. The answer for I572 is 0.09 nm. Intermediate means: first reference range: 103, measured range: 100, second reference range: 104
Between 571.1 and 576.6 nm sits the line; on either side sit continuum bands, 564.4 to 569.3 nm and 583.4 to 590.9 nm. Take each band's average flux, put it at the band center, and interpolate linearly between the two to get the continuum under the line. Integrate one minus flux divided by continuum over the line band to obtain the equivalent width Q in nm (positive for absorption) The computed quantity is -0.08 nm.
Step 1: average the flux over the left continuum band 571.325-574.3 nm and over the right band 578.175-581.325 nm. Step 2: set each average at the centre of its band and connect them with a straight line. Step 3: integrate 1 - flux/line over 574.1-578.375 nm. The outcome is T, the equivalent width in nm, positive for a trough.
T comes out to 0.02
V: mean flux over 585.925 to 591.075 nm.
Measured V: 98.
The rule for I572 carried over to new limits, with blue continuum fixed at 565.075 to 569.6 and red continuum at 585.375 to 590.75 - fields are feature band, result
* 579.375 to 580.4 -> -0.03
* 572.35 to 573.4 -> -0.02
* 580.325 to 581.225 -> -0.02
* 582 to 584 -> -0.02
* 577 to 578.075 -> 0.00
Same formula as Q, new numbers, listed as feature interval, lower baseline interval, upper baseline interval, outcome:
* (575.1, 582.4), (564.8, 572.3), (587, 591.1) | -0.055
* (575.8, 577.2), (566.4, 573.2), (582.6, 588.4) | 0.012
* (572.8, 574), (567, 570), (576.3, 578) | -0.028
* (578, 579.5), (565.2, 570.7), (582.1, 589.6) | 0.004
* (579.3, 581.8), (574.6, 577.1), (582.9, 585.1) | -0.011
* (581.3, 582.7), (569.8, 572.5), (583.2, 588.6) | 0.035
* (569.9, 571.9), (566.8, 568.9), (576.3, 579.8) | 0.028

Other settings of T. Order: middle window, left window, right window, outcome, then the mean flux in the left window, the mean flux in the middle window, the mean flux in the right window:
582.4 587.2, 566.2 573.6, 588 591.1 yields -0.12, 101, 100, 96.3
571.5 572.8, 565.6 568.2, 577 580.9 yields -0.01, 100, 101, 100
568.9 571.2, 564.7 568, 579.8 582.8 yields -0.02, 101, 101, 99.5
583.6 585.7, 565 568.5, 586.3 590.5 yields -0.04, 101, 99.9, 97.4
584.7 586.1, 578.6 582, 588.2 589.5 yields -0.04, 100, 99.5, 94.1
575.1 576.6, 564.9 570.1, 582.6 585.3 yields 0.01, 101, 100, 100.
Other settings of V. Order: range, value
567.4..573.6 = 101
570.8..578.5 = 101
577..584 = 99.8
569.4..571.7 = 101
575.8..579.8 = 99.9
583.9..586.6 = 99.4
